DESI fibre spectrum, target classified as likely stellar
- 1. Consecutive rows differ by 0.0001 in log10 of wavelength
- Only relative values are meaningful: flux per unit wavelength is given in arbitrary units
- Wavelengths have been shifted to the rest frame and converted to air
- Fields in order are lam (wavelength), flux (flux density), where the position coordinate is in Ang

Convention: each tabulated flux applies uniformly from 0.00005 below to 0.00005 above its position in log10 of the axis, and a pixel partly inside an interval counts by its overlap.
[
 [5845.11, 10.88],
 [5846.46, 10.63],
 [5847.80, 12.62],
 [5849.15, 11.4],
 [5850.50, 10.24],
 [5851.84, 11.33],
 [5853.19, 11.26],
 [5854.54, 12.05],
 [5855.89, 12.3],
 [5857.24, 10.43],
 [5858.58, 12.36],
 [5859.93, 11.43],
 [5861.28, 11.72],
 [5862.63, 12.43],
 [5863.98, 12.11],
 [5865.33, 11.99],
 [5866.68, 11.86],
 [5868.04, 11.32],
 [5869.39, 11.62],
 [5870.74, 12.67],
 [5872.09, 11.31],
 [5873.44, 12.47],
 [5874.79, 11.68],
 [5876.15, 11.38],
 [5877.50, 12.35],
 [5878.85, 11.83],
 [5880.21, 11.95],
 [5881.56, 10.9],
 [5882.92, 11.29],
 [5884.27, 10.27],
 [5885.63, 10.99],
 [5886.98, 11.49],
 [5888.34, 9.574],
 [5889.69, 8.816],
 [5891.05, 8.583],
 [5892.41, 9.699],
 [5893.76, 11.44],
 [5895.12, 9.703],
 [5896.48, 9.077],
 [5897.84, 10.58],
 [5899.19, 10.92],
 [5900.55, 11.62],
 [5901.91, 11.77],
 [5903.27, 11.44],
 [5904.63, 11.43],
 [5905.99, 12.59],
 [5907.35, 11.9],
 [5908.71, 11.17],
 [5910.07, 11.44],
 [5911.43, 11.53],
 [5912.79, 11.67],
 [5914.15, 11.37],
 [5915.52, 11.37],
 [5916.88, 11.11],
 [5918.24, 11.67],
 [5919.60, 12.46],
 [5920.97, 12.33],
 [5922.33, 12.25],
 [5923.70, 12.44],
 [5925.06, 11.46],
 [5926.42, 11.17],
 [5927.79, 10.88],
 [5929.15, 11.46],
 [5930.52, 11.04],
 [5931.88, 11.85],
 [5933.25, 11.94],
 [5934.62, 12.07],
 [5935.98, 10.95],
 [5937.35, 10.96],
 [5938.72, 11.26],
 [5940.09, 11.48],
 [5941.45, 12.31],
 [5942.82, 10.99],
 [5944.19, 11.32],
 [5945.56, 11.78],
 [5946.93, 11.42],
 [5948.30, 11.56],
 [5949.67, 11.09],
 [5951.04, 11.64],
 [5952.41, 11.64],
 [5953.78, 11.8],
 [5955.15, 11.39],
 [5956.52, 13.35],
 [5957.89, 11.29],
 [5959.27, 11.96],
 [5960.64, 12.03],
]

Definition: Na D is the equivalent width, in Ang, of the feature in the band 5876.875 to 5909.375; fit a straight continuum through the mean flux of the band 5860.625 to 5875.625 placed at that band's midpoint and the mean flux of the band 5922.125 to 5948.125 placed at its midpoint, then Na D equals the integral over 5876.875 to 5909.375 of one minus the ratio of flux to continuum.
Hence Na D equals 2.4 Ang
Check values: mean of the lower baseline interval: 11.9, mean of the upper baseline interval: 11.5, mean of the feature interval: 10.9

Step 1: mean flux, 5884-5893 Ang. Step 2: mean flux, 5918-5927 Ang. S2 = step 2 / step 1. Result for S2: 1.2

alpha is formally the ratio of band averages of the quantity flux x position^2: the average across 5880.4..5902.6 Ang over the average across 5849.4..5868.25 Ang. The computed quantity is 0.91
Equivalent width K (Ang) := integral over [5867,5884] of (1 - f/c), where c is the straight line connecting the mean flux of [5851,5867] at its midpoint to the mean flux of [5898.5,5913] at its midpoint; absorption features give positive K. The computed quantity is 0.0 Ang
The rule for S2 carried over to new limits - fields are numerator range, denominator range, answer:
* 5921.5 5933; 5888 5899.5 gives 1.18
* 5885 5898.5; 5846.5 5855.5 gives 0.87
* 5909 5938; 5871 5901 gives 1.07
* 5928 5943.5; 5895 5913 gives 1.02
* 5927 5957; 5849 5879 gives 0.98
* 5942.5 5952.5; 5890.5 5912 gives 1.04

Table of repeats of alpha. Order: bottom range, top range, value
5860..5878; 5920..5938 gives 1.00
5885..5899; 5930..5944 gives 1.16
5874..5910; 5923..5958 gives 1.07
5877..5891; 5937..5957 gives 1.09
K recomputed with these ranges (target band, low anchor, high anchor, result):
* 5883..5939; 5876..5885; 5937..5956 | 1.43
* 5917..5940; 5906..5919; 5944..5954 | -0.17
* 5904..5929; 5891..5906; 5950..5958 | -1.28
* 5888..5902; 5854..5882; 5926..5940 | 1.83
